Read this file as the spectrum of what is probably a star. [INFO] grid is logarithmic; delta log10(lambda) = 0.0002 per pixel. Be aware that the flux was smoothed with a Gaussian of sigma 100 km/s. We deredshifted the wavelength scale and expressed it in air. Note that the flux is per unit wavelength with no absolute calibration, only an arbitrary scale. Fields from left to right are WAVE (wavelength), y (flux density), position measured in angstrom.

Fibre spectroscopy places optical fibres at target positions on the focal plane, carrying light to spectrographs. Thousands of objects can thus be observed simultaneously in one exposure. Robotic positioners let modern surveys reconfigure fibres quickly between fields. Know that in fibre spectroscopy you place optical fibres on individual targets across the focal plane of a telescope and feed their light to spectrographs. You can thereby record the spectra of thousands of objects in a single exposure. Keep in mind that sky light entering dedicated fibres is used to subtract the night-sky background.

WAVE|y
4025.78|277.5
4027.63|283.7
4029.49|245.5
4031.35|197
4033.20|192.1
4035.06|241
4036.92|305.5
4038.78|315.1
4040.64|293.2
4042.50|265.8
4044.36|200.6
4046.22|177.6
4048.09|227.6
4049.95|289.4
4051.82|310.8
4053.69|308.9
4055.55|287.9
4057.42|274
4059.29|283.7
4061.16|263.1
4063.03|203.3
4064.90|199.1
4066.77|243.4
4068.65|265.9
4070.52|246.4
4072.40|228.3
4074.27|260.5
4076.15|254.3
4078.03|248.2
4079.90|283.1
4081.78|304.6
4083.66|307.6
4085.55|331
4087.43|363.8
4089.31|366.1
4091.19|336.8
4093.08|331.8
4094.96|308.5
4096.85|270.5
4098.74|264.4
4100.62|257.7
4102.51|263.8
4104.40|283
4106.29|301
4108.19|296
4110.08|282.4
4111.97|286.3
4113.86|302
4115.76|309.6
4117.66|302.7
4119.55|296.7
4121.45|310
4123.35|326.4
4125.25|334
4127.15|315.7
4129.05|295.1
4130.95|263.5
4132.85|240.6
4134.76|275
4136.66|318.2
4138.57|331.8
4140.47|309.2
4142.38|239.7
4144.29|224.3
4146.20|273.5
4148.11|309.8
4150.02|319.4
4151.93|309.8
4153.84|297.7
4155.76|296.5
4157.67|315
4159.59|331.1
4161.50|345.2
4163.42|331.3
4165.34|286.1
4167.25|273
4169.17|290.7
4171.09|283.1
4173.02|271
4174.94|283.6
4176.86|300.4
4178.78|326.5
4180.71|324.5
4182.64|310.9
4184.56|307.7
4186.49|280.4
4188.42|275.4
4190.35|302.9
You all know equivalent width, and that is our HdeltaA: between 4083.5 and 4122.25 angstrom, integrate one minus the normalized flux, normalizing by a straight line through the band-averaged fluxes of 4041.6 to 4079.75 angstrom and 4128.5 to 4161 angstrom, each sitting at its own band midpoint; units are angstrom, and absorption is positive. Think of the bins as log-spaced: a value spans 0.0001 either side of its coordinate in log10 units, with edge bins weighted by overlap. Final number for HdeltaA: -4.45 angstrom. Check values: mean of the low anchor 253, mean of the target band 303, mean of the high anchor 292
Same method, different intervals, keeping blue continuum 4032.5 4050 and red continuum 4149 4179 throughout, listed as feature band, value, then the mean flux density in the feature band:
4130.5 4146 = 0.9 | 276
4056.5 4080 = 1.1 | 249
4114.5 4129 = -1.4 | 312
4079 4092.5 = -2.9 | 328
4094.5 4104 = 0.1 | 272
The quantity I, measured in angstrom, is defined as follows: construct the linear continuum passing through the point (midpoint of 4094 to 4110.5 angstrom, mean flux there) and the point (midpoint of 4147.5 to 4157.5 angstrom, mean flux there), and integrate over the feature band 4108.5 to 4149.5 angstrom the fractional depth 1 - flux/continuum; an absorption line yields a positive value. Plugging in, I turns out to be 0.2 angstrom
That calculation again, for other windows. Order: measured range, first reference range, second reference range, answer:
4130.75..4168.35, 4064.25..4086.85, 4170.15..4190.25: -0.9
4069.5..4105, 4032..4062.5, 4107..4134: -1.0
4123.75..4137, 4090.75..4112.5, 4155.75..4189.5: 0.1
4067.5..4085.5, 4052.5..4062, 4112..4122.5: 1.3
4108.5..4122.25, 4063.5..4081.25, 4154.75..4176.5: -1.3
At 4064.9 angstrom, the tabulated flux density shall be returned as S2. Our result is 199.1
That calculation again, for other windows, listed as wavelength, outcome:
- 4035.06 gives 241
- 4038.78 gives 315.1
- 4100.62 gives 257.7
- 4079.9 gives 283.1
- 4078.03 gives 248.2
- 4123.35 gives 326.4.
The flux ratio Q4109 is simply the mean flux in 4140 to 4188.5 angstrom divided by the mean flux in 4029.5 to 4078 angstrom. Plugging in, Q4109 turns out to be 1.17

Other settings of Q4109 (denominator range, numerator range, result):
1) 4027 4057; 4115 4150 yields 1.13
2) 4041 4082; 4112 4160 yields 1.16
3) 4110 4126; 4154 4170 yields 1.01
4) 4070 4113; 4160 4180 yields 1.03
